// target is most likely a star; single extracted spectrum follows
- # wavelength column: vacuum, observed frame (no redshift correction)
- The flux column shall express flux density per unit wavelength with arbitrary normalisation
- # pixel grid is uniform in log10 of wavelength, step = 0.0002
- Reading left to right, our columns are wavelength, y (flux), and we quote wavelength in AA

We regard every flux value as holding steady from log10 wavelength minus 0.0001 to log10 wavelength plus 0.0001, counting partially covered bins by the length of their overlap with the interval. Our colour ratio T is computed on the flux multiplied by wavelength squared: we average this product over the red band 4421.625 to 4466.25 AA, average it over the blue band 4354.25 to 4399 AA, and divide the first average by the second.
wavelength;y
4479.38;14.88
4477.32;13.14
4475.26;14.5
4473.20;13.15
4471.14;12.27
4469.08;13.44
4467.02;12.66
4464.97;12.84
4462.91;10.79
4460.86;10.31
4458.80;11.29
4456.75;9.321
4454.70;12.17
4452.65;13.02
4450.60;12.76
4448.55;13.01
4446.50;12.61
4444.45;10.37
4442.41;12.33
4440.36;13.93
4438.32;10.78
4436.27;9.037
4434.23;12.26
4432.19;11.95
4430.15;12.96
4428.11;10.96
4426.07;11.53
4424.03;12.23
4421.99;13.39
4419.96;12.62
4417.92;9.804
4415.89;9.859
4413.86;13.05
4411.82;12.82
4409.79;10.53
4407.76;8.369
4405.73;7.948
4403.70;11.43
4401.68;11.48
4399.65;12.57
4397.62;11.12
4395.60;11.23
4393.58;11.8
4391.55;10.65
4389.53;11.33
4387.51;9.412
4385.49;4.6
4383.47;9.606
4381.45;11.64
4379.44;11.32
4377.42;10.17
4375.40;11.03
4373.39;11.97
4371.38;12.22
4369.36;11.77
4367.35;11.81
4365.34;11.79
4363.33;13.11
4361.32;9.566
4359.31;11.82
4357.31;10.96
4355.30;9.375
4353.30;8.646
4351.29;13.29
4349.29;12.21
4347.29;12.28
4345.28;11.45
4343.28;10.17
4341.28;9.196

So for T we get 1.12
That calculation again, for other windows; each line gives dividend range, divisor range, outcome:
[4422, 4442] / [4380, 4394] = 1.23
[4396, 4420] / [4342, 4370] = 0.99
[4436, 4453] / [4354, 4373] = 1.10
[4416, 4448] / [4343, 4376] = 1.06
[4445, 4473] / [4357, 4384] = 1.10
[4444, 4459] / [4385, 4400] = 1.17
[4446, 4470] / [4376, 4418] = 1.17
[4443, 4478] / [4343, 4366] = 1.14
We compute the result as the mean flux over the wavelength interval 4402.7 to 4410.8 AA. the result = 9.56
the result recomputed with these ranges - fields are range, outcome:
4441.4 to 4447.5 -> 11.8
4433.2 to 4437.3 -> 10.6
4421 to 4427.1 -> 12.4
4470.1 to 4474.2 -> 12.7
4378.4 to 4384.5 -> 10.8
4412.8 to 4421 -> 11.3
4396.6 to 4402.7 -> 11.7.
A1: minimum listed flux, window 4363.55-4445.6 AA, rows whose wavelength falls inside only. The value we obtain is 4.6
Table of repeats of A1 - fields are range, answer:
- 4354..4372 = 9.375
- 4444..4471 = 9.321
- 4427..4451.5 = 9.037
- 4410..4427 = 9.804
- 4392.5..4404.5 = 11.12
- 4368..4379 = 10.17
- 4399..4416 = 7.948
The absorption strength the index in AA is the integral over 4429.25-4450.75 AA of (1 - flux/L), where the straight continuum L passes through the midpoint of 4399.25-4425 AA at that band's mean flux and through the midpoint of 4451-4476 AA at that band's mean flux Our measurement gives -0.5 AA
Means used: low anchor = 11.2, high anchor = 12.1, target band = 12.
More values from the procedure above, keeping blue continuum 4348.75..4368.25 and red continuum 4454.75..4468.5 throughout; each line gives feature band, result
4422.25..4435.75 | -0.8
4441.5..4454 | -1.1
